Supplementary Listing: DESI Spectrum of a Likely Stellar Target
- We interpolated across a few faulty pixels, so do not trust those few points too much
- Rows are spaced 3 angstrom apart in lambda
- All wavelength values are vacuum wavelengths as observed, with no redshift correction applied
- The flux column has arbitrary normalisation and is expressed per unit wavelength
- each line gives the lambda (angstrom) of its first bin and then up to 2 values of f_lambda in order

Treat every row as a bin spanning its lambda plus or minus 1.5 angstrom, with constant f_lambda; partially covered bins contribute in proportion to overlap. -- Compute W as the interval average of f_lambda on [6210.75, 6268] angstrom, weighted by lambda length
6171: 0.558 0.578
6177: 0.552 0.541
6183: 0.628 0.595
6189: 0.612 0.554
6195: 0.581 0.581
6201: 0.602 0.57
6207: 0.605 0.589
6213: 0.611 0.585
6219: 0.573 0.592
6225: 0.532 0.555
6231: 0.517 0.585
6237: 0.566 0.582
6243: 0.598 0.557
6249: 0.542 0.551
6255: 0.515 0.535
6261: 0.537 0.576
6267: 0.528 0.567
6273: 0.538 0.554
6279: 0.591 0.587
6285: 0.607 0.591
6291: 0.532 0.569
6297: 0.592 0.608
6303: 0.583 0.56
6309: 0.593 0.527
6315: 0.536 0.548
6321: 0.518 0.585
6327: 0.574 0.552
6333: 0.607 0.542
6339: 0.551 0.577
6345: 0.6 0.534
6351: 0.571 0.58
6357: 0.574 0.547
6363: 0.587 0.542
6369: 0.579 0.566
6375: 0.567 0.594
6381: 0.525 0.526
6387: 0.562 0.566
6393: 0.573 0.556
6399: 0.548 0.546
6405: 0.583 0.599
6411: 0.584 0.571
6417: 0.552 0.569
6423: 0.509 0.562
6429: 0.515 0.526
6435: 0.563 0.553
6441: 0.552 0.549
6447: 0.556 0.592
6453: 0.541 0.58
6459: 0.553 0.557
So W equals 0.561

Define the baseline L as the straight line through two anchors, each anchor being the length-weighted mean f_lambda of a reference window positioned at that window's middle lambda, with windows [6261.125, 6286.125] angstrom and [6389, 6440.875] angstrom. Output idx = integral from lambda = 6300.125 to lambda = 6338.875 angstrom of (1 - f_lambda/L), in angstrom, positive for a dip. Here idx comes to 0.1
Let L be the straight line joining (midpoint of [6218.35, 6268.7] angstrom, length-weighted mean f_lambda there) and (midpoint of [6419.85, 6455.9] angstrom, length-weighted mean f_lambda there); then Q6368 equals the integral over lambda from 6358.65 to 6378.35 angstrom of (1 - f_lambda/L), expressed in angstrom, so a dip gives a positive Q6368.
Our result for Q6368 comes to -0.6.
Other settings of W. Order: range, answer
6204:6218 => 0.594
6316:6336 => 0.562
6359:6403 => 0.559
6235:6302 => 0.565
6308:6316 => 0.55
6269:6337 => 0.568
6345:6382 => 0.566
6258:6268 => 0.546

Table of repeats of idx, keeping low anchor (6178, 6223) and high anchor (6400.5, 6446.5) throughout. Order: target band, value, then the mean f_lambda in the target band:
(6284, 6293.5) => 0.0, 0.574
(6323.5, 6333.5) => -0.1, 0.576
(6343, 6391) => 0.0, 0.564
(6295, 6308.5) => -0.3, 0.586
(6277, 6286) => -0.3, 0.592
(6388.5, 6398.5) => -0.1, 0.563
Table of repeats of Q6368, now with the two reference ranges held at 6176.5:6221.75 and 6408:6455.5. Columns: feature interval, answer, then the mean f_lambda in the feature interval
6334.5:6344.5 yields 0.1 angstrom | 0.561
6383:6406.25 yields 0.1 angstrom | 0.558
